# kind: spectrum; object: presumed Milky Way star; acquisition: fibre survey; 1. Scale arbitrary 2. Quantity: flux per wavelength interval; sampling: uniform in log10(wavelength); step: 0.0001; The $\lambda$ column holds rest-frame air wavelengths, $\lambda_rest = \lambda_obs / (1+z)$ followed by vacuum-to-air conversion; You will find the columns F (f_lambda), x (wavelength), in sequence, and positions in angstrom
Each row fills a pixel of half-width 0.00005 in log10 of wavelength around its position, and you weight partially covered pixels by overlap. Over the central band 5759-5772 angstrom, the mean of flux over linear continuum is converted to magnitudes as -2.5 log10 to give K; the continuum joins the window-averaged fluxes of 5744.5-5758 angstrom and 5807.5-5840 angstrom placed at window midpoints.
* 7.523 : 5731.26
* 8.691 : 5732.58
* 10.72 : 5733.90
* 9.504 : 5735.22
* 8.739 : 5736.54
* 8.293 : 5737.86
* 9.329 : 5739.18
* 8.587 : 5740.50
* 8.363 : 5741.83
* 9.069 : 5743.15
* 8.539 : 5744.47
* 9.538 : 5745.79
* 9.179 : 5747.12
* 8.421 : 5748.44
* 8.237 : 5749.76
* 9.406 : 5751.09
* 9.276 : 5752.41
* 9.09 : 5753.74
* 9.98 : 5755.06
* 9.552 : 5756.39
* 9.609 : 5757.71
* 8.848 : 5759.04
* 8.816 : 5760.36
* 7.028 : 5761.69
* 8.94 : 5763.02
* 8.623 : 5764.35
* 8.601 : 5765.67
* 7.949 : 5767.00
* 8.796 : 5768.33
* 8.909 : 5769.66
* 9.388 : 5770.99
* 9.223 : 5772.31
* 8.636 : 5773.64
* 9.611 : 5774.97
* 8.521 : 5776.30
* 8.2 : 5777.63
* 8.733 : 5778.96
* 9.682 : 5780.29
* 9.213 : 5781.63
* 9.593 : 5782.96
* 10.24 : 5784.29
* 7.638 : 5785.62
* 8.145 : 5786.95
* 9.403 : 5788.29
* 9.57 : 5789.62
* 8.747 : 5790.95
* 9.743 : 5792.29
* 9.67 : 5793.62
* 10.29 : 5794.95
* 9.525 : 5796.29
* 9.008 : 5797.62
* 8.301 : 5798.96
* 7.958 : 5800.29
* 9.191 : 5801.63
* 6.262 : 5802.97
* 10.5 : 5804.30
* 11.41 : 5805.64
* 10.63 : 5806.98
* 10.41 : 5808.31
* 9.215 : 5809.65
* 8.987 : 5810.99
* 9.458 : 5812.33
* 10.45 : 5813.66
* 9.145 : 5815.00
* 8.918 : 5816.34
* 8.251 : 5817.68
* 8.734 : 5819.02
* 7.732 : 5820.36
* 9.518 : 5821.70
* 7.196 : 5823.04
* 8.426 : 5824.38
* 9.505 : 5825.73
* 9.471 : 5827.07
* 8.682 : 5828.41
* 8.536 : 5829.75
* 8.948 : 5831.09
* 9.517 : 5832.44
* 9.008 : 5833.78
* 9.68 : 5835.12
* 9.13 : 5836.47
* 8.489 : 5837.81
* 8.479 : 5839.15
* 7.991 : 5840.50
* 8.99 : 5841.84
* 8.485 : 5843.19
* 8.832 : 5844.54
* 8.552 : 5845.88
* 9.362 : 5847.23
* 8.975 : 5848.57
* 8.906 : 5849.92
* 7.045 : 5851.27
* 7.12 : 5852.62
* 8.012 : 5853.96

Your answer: 0.07 mag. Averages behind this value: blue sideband 9.19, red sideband 9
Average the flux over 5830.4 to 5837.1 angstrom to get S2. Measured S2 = 9.25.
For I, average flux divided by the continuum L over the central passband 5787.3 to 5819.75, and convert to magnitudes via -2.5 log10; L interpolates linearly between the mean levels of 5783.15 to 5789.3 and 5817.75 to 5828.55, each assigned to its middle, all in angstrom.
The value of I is -0.06 mag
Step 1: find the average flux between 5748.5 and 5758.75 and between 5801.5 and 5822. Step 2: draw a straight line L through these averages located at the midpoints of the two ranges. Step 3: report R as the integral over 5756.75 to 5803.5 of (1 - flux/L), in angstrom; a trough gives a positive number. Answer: 1.91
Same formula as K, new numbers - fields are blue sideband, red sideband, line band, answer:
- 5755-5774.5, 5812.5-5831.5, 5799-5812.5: -0.061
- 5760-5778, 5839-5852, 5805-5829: -0.077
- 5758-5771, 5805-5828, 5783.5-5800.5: -0.024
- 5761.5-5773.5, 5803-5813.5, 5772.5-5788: 0.012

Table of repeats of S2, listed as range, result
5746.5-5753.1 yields 8.9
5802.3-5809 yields 9.85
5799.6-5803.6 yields 7.82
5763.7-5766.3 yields 8.64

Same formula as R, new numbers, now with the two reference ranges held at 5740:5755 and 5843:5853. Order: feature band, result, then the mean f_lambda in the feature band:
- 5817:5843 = -0.67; 8.75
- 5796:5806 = -0.30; 8.93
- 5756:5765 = 0.12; 8.75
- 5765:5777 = -0.04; 8.85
